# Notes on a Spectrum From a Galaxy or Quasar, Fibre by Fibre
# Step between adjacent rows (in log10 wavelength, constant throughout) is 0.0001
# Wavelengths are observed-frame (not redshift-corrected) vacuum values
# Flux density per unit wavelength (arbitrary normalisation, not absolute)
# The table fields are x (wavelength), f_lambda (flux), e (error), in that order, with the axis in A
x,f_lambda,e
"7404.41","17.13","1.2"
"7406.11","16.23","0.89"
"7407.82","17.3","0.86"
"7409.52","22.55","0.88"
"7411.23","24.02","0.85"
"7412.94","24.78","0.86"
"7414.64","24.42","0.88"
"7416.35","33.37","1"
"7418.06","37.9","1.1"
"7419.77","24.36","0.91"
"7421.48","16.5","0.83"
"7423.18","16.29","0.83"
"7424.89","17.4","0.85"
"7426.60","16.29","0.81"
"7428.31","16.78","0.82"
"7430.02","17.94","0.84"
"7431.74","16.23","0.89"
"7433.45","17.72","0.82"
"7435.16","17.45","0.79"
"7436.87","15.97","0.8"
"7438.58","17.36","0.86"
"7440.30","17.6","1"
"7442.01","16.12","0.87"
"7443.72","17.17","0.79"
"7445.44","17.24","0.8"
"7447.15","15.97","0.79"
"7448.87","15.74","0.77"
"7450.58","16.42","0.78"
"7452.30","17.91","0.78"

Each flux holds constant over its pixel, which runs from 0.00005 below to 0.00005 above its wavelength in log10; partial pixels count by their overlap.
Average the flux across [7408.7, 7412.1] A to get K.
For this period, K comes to 23.3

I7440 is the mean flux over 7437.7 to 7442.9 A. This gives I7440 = 17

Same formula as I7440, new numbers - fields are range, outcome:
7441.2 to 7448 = 16.6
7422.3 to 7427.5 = 16.7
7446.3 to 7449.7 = 15.8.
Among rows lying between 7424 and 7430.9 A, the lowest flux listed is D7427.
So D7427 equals 16.29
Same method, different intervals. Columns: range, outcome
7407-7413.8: 17.3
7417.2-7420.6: 24.36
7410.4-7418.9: 24.02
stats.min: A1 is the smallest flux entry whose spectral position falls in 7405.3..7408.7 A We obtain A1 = 16.23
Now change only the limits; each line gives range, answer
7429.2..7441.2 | 15.97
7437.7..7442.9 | 16.12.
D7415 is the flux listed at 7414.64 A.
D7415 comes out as 24.42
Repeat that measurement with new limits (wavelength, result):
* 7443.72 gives 17.17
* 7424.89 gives 17.4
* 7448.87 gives 15.74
